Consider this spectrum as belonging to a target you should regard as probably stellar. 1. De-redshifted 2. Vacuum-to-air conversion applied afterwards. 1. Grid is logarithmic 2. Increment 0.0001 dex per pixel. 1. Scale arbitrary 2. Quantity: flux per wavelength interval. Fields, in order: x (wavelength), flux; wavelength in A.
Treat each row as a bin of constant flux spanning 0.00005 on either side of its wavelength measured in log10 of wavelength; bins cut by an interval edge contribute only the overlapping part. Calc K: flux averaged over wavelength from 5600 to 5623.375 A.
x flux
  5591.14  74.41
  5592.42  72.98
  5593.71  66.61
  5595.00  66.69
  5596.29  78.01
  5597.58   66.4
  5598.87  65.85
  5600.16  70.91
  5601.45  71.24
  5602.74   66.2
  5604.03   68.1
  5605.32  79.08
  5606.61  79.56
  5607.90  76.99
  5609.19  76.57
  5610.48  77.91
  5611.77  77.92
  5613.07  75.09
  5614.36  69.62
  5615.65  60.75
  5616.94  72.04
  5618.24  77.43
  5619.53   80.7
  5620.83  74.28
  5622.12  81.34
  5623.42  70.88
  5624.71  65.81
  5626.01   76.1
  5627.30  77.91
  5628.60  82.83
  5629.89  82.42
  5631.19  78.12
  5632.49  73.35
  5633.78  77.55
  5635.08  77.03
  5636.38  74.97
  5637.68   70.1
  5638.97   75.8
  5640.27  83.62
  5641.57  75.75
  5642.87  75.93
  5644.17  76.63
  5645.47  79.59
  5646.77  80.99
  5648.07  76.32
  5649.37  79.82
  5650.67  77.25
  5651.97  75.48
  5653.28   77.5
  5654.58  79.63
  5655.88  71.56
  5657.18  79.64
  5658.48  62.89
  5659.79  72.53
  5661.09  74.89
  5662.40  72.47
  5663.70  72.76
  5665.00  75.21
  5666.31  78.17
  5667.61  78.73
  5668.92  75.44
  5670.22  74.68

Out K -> 74.2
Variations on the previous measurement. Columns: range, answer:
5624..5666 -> 76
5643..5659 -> 76.6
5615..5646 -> 75.9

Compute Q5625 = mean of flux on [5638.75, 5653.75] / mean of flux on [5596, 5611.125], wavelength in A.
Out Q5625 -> 1.07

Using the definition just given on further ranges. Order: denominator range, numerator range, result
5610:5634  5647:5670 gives 1.00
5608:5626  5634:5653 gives 1.04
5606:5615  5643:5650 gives 1.03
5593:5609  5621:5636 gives 1.07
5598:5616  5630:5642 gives 1.05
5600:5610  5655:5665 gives 0.99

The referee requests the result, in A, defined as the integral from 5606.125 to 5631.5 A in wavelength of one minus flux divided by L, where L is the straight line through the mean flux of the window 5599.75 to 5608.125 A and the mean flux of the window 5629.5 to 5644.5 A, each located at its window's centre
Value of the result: -0.3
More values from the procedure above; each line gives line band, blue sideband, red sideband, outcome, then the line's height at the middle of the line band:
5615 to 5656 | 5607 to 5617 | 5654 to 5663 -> -1.6 A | 73.5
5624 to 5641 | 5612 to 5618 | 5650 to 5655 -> -0.7 A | 73.7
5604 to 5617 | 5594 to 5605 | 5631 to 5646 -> -0.5 A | 71.4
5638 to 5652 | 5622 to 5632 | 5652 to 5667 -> -0.5 A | 75.4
